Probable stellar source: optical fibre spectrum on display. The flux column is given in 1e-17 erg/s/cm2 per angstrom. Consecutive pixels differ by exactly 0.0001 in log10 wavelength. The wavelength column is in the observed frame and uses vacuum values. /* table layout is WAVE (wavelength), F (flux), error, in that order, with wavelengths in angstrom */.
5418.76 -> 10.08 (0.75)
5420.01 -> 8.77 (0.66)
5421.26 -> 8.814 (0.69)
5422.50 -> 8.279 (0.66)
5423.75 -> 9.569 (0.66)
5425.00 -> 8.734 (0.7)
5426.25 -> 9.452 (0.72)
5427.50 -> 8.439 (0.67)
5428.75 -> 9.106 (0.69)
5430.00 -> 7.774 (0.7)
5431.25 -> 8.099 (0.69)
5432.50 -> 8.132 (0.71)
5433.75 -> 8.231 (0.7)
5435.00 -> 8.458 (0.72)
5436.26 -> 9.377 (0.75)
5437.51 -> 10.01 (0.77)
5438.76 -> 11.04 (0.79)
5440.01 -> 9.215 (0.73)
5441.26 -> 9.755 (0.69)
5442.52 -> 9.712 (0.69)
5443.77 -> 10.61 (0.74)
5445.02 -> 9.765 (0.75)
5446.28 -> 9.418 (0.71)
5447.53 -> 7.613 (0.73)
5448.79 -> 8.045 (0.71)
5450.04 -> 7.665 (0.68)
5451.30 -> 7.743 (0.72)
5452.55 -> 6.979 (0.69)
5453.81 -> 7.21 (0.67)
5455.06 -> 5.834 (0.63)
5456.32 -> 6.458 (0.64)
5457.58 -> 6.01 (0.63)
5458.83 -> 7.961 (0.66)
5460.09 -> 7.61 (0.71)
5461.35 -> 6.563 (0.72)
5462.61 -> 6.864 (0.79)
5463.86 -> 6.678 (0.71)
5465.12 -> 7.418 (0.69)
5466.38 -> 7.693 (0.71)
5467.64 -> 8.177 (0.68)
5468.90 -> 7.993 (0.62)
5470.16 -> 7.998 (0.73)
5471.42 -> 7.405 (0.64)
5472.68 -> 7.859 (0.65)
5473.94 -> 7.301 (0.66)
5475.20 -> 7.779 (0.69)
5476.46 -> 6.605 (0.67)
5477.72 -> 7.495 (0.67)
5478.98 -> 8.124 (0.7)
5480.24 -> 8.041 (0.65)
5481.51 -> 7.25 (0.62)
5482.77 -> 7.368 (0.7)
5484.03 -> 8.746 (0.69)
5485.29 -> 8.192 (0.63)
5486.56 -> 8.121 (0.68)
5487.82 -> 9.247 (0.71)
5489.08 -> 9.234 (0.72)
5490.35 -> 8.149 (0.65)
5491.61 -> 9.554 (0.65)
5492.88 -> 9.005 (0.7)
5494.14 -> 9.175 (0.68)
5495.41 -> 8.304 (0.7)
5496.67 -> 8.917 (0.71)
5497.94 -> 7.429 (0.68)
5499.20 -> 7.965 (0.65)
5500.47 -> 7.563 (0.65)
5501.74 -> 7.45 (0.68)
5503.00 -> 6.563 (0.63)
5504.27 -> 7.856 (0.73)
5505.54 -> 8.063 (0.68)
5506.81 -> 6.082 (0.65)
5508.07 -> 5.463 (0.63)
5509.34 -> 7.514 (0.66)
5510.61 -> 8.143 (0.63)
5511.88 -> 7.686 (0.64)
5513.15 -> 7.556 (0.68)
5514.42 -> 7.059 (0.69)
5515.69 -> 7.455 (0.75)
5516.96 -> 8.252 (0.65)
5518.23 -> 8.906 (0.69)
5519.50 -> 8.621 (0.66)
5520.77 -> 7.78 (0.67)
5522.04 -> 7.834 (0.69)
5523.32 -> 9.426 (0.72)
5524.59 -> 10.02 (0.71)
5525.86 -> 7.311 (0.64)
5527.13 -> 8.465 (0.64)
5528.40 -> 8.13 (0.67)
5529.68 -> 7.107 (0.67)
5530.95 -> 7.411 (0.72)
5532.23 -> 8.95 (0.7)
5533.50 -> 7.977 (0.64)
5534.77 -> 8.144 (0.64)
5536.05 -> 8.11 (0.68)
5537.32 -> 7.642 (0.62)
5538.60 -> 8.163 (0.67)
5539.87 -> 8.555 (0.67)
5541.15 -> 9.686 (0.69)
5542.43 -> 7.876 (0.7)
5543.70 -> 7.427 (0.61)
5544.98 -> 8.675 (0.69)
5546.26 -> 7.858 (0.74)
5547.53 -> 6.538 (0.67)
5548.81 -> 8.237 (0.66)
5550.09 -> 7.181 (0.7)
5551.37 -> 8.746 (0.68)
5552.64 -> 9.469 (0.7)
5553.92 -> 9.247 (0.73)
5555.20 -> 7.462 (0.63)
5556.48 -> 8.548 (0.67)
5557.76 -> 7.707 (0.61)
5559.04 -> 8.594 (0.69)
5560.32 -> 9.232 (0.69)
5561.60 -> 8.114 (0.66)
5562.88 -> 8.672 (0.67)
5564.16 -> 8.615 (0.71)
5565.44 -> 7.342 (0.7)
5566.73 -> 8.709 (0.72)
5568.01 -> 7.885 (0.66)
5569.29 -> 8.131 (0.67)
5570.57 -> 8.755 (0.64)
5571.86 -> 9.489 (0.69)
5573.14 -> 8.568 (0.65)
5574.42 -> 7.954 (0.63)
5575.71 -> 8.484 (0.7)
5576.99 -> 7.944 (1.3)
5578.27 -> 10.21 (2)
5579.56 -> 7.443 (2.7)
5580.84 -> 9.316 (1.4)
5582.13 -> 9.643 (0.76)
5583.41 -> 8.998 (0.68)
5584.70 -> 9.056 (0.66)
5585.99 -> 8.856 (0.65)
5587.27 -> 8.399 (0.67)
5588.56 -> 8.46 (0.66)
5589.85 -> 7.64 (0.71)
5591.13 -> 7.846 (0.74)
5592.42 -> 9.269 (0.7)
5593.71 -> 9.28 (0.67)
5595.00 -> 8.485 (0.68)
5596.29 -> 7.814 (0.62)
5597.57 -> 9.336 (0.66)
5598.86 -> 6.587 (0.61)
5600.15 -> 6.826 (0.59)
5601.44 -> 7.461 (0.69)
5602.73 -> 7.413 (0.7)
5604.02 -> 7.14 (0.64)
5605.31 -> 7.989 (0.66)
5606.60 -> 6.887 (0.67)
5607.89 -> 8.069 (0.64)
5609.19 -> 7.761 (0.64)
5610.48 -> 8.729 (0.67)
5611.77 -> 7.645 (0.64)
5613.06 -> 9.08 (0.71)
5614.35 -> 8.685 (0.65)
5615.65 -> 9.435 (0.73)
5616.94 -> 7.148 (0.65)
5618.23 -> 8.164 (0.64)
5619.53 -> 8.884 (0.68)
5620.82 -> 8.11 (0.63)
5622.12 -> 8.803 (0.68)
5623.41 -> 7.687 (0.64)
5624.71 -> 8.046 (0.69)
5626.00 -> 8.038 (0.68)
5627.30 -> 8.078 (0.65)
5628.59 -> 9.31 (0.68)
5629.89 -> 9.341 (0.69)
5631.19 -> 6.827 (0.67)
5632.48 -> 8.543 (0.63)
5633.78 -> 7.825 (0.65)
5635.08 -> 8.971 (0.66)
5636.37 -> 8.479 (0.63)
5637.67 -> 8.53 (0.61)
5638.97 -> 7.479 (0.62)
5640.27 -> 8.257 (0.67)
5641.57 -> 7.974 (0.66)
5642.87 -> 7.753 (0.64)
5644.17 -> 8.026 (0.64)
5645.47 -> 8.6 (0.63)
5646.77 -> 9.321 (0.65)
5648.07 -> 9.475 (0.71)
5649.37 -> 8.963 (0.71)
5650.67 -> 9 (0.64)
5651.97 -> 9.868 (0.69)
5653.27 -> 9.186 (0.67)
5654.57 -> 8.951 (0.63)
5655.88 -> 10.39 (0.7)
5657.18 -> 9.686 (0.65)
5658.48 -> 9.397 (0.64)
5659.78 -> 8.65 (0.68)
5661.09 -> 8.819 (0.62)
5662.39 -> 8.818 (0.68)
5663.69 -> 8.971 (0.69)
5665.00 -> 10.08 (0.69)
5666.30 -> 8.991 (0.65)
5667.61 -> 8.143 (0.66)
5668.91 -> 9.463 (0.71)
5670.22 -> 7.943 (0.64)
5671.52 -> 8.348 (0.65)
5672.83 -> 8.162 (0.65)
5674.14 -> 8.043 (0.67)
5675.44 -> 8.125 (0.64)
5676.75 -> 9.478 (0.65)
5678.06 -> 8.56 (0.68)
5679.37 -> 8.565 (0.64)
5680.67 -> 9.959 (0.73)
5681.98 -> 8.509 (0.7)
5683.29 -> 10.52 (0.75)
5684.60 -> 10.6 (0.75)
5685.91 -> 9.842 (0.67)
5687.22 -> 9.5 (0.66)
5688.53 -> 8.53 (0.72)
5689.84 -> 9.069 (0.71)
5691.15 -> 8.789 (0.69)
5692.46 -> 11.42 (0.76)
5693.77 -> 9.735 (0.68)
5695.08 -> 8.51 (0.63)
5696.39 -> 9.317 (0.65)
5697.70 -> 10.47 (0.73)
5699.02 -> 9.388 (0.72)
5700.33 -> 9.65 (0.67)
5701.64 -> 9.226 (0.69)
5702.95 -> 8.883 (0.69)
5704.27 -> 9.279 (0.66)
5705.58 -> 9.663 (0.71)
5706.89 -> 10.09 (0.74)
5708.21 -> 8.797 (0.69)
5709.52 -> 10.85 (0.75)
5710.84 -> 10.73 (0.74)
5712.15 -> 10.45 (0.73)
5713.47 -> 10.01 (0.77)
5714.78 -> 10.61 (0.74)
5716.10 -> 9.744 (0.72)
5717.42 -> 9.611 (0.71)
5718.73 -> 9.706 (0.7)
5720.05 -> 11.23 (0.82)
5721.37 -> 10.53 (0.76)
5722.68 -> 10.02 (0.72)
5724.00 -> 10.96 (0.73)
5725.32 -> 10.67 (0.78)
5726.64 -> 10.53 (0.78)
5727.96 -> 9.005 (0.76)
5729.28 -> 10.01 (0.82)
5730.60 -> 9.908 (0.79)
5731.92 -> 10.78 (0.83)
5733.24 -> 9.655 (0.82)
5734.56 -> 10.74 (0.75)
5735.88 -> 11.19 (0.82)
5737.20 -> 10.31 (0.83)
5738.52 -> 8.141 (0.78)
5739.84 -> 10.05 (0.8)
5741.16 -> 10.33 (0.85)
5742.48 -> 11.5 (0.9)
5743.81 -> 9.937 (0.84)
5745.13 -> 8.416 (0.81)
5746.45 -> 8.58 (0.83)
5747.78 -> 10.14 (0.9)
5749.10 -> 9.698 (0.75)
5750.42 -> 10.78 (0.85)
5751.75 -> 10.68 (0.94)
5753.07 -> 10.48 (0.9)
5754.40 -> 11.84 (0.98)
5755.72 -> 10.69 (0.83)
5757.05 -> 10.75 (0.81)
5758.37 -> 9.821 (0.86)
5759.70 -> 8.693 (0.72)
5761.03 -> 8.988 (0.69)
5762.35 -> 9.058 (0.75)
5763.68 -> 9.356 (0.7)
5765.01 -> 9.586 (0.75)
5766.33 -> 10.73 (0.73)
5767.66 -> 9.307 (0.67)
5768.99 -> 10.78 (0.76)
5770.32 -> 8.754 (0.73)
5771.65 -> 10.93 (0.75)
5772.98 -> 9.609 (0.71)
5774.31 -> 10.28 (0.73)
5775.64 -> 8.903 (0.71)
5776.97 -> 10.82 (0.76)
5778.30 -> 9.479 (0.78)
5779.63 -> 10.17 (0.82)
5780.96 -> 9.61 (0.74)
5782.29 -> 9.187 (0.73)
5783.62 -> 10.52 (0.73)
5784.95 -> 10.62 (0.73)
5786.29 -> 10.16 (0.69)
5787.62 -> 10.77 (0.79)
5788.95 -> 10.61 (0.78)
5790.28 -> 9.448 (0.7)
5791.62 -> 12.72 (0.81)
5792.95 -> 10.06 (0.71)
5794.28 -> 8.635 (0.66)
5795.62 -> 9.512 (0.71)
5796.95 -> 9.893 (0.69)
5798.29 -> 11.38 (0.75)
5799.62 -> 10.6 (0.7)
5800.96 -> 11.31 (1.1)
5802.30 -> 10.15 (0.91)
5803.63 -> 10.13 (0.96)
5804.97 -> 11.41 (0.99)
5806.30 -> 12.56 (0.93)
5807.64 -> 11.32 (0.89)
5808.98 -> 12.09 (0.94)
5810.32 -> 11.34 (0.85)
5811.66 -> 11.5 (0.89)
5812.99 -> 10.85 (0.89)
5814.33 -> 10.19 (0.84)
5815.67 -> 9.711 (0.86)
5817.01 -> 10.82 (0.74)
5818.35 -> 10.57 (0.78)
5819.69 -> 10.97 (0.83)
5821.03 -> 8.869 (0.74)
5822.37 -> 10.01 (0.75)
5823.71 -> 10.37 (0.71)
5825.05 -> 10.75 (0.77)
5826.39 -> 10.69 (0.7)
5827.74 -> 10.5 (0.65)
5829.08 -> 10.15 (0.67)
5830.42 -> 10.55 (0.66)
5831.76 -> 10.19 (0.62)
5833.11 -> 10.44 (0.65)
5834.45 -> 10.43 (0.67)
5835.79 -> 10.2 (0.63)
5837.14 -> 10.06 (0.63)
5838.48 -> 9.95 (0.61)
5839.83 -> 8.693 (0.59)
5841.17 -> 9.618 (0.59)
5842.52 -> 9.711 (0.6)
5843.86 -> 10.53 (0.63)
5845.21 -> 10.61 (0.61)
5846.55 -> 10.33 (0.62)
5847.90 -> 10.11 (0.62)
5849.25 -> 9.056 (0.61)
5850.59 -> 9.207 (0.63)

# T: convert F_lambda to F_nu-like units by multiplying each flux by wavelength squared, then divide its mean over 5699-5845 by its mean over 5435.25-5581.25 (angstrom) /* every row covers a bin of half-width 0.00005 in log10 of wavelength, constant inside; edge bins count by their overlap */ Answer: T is 1.4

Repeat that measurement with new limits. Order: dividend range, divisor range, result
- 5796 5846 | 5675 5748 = 1.11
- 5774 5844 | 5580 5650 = 1.34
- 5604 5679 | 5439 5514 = 1.15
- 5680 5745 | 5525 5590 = 1.26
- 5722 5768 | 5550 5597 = 1.25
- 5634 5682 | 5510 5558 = 1.13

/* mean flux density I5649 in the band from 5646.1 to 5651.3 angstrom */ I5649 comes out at 9.19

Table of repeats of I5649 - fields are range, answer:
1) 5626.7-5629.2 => 8.72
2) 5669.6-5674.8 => 8.13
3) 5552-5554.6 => 9.35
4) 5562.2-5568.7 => 8.24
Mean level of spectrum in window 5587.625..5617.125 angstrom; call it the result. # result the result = 8.06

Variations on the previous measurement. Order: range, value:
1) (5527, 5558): 8.13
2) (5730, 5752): 10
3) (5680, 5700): 9.61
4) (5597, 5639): 8.11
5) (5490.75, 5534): 7.97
